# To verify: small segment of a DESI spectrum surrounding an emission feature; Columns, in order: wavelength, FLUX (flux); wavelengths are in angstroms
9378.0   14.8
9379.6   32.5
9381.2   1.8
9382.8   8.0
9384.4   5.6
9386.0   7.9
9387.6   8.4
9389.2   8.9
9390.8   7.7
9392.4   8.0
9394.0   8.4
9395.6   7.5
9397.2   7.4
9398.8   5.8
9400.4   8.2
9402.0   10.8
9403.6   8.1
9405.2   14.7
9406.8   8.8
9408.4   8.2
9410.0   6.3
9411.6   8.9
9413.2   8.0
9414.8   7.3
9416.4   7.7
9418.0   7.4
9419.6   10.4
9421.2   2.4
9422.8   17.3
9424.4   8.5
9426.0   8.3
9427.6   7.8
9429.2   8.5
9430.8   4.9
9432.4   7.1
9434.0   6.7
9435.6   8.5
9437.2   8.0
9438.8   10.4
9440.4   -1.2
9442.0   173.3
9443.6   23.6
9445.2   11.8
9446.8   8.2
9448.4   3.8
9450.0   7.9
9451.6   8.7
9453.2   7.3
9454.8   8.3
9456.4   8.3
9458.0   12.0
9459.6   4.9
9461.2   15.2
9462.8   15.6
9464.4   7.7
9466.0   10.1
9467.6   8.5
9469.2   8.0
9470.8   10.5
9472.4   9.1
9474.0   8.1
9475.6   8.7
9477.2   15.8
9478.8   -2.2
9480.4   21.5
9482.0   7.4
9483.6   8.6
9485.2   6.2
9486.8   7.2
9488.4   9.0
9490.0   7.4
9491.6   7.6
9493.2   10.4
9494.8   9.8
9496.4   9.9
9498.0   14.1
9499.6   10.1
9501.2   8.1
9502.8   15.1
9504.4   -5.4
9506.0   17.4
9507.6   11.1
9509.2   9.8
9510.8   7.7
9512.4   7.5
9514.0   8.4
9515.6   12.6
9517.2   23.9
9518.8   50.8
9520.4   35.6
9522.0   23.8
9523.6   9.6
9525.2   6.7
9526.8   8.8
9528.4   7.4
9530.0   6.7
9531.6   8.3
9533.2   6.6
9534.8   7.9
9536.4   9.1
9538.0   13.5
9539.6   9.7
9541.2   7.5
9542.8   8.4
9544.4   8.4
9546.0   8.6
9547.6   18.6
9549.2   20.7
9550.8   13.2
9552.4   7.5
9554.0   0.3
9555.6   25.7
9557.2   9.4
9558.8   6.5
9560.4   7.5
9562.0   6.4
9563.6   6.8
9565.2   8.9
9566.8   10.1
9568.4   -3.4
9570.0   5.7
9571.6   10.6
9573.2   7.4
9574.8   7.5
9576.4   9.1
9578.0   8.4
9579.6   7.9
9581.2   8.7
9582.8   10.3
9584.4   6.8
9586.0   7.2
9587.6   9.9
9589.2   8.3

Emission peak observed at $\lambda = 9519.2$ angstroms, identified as H-alpha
